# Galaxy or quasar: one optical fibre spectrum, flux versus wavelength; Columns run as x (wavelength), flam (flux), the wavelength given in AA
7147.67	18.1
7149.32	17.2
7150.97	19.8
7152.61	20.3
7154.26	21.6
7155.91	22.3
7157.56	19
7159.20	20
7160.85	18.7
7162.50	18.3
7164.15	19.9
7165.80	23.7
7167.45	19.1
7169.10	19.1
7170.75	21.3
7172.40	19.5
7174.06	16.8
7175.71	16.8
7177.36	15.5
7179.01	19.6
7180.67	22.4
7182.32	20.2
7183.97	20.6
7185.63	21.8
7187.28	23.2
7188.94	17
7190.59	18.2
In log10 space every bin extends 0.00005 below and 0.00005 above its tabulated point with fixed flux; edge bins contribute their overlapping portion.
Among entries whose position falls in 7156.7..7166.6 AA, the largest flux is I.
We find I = 23.7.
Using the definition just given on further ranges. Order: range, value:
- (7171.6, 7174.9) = 19.5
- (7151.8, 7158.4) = 22.3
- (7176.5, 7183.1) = 22.4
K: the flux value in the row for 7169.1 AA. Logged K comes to 19.1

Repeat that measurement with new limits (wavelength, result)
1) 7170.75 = 21.3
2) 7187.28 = 23.2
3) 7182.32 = 20.2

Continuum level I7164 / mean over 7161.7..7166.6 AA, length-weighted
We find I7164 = 20.6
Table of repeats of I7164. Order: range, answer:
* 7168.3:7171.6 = 20.2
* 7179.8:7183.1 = 21.3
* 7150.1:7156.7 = 21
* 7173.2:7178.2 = 16.4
